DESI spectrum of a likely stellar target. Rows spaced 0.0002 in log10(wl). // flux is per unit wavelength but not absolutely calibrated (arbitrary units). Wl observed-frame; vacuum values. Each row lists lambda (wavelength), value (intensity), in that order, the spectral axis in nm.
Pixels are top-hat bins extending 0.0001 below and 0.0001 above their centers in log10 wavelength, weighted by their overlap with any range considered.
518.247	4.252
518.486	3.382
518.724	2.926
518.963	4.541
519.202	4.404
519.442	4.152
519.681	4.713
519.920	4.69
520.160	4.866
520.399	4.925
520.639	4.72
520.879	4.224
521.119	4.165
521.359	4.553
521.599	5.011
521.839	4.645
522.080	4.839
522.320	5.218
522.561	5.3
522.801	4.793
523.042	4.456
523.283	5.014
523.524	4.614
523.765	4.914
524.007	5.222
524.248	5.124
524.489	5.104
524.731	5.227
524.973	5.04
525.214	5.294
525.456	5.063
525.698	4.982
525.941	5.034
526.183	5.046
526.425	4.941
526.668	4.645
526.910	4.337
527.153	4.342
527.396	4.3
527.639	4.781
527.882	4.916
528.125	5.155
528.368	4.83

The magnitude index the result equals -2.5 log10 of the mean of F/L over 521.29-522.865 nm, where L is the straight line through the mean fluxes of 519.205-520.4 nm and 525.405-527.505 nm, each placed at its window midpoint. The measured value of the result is -0.06 mag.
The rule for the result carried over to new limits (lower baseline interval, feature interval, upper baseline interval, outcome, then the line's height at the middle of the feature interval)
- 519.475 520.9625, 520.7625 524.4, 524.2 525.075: 0.02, 4.91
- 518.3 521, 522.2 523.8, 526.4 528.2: -0.10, 4.46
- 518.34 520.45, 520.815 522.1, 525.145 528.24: -0.03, 4.43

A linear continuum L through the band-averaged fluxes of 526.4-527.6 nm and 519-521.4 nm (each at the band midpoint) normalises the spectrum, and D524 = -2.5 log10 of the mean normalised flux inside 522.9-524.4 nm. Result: -0.087 mag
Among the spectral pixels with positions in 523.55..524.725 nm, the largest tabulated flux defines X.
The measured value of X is 5.222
